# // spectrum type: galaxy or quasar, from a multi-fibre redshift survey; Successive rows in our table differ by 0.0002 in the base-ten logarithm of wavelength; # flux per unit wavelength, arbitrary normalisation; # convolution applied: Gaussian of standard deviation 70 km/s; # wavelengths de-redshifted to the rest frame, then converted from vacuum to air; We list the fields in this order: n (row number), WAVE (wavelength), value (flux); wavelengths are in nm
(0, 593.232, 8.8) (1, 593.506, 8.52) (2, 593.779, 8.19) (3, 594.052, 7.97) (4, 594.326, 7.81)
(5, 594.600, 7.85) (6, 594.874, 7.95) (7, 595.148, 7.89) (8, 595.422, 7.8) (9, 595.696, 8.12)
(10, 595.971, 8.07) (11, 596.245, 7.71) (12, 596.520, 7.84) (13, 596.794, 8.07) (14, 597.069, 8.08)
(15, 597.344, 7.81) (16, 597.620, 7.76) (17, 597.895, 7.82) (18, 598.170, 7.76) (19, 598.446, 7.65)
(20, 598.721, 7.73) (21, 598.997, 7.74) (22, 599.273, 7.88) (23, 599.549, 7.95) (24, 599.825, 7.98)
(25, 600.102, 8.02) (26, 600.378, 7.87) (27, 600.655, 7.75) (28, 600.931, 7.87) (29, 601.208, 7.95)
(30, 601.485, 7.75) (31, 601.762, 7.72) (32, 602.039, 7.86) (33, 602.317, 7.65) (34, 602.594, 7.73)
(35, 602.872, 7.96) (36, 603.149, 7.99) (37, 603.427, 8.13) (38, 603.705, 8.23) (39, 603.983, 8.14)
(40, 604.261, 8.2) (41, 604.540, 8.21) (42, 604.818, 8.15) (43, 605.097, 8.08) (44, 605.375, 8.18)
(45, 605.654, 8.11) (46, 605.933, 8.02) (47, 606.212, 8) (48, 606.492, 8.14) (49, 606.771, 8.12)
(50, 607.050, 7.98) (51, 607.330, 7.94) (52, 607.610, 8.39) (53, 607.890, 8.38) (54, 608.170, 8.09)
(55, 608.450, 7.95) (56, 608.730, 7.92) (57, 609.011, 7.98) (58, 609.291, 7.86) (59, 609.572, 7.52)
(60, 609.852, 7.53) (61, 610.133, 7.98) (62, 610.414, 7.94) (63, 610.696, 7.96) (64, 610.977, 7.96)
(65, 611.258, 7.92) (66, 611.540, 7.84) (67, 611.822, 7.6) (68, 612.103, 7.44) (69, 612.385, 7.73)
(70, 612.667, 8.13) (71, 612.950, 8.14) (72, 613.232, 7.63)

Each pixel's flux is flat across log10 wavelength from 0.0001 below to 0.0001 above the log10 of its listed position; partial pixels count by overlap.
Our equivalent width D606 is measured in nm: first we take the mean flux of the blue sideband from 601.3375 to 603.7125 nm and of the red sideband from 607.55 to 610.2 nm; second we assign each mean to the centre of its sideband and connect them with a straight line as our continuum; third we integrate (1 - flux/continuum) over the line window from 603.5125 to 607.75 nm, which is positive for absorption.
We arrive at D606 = -0.12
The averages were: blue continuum 7.87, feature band 8.13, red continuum 7.95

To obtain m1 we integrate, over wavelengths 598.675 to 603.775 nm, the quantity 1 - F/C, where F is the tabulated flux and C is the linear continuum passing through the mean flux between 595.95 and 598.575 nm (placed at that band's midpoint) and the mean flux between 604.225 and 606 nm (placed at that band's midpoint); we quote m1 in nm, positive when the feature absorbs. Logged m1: 0.07 nm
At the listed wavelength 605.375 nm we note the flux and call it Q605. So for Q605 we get 8.18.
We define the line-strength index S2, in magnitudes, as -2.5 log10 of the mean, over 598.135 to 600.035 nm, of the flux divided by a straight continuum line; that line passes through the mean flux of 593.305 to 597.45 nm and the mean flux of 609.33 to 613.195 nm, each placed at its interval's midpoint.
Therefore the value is 0.02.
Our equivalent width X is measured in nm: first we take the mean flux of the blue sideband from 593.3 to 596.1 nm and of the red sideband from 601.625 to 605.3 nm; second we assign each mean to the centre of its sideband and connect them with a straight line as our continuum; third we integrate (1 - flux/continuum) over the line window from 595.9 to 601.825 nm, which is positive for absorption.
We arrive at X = 0.12 nm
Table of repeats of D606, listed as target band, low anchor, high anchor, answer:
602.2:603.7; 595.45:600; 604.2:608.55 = 0.018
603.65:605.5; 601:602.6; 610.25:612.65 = -0.089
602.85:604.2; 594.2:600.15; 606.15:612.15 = -0.034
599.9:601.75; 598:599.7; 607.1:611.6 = -0.010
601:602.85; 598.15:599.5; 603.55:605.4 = 0.045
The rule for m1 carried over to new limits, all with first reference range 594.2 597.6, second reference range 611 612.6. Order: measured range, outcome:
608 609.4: -0.03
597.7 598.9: 0.02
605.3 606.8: -0.05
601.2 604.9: -0.07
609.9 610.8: -0.02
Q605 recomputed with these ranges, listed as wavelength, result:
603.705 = 8.23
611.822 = 7.6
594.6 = 7.85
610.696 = 7.96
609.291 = 7.86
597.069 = 8.08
